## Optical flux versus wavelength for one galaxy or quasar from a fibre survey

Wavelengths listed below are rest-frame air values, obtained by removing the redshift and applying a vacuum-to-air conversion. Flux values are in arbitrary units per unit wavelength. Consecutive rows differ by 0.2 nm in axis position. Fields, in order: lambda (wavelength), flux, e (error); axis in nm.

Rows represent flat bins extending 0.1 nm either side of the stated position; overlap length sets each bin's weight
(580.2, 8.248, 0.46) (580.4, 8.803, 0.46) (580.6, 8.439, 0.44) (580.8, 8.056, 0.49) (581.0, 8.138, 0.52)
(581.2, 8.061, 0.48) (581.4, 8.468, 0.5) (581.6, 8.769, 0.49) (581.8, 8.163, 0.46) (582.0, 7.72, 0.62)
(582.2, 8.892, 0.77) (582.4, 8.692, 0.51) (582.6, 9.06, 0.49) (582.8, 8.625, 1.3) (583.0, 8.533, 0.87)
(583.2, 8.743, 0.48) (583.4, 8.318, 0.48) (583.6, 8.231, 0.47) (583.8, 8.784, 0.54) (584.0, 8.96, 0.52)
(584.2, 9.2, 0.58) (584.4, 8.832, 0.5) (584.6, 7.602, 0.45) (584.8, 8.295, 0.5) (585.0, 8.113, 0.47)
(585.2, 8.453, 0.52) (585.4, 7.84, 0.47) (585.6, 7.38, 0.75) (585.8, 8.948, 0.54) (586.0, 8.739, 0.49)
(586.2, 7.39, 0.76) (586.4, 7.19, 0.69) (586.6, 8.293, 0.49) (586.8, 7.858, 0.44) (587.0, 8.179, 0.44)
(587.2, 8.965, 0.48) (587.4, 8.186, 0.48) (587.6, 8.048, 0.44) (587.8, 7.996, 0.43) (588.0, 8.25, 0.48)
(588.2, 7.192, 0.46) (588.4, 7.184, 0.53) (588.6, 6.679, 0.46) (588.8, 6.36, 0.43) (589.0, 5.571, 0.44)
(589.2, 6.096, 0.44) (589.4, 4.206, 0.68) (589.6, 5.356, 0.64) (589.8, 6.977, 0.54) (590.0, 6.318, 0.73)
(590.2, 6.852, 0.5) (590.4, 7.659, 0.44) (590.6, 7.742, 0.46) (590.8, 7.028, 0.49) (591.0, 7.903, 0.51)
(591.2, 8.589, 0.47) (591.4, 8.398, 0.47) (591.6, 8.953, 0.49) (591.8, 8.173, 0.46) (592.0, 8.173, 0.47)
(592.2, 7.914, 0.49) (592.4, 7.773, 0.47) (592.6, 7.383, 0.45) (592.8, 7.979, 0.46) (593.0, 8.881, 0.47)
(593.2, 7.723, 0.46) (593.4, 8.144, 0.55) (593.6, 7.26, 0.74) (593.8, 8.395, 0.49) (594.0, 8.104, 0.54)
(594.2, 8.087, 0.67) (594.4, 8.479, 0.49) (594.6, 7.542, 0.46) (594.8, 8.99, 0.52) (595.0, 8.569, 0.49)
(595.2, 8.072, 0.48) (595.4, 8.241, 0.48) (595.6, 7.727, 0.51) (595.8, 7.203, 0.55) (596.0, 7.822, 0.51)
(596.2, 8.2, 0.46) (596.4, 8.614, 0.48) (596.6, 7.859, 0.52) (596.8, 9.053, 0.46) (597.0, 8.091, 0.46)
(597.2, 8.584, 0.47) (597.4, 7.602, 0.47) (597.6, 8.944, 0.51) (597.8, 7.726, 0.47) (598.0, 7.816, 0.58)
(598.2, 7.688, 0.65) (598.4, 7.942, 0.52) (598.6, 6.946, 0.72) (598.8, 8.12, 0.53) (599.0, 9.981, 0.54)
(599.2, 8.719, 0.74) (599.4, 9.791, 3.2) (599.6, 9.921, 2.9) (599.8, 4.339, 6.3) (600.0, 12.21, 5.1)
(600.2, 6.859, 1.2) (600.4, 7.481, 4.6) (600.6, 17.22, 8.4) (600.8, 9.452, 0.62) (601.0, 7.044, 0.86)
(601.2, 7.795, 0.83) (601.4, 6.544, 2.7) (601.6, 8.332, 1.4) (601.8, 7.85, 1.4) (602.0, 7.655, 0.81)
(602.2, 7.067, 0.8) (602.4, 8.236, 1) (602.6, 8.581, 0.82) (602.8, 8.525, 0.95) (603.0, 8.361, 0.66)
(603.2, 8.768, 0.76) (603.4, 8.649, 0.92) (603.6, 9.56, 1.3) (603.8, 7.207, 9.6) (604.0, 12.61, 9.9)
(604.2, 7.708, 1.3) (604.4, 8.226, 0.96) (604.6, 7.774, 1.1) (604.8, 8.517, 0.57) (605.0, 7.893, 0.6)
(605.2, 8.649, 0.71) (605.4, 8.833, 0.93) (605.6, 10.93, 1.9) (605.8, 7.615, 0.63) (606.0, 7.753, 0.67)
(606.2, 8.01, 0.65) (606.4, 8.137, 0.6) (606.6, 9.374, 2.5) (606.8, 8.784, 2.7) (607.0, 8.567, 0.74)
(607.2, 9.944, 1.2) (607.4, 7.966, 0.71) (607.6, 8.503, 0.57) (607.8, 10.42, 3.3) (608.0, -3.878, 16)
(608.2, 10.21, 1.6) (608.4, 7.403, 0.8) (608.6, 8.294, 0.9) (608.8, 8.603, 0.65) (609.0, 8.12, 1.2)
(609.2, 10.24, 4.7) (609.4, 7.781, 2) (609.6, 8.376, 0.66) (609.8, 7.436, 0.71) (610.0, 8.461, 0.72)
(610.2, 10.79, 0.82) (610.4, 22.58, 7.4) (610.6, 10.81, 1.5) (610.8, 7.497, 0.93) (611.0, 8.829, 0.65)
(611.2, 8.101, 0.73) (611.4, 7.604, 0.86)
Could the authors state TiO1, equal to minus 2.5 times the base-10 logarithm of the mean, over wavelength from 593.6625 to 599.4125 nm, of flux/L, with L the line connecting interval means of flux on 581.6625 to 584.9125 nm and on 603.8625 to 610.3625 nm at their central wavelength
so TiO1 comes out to 0.04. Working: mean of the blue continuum 8.54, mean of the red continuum 8.51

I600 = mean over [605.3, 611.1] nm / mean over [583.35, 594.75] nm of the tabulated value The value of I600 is 1.14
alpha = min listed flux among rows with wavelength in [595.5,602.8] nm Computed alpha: 4.339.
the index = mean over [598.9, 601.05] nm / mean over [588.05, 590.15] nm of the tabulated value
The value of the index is 1.51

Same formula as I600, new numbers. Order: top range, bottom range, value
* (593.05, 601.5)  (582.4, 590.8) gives 1.08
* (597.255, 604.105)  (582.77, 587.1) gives 1.03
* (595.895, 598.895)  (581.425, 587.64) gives 0.96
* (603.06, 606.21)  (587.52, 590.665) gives 1.28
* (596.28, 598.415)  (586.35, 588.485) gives 1.03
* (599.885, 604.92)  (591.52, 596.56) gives 1.08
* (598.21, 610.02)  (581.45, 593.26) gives 1.07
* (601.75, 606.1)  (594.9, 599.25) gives 1.04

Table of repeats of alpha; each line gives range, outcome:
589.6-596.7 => 5.356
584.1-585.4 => 7.602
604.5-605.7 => 7.774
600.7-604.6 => 6.544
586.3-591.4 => 4.206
